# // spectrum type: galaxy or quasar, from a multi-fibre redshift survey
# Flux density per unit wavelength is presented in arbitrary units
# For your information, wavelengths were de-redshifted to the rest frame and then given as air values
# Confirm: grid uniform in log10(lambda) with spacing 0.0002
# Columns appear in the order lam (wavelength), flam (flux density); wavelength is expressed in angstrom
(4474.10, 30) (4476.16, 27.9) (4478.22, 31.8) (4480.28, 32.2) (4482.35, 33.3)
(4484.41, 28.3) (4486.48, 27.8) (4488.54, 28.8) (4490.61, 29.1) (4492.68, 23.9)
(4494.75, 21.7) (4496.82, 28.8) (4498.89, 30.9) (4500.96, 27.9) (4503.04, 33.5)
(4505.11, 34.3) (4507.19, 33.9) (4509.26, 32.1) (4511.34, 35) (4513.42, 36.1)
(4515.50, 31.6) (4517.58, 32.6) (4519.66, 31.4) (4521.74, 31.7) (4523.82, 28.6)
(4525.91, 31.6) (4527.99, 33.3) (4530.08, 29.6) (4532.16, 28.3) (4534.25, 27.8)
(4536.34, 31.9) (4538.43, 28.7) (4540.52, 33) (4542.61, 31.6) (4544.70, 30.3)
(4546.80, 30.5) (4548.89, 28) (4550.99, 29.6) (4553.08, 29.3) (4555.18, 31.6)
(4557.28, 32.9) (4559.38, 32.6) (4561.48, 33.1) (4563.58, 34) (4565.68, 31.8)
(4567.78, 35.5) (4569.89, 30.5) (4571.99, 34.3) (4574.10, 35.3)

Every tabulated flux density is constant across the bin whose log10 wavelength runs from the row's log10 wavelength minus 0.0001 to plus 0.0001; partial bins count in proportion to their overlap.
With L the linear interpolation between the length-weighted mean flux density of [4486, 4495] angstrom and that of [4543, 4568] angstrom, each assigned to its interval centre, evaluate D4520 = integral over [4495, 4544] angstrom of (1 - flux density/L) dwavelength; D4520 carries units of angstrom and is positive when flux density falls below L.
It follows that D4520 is -4.5 angstrom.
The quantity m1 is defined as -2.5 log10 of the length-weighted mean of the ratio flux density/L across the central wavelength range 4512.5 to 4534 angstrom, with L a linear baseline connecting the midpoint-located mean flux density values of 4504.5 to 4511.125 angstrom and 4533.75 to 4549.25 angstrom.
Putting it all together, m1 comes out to 0.03 mag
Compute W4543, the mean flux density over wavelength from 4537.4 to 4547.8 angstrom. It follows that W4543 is 30.8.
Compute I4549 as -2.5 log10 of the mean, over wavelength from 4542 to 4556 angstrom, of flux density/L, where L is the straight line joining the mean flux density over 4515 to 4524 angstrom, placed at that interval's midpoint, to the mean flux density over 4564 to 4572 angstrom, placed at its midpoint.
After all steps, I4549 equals 0.080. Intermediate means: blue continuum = 31.4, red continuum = 33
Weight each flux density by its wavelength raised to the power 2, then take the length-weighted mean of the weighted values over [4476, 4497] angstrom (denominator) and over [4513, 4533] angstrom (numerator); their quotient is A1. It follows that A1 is 1.1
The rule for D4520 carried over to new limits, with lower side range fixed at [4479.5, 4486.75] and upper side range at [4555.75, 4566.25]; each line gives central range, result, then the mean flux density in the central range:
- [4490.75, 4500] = 1.3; 26.6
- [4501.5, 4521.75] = -1.1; 33.2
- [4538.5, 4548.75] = 0.5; 30.8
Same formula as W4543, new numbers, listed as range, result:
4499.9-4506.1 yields 31.9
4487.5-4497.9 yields 26.5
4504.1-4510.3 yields 33.4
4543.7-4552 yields 29.6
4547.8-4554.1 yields 29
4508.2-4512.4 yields 33.6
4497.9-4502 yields 29.4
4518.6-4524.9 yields 30.6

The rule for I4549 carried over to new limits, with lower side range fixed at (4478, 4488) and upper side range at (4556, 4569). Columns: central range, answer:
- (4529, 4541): 0.09 mag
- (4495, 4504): 0.06 mag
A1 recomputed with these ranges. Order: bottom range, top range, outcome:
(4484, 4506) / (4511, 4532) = 1.13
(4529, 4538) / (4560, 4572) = 1.14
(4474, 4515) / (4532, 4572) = 1.05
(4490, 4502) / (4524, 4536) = 1.13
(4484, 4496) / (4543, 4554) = 1.15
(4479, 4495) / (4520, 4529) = 1.12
